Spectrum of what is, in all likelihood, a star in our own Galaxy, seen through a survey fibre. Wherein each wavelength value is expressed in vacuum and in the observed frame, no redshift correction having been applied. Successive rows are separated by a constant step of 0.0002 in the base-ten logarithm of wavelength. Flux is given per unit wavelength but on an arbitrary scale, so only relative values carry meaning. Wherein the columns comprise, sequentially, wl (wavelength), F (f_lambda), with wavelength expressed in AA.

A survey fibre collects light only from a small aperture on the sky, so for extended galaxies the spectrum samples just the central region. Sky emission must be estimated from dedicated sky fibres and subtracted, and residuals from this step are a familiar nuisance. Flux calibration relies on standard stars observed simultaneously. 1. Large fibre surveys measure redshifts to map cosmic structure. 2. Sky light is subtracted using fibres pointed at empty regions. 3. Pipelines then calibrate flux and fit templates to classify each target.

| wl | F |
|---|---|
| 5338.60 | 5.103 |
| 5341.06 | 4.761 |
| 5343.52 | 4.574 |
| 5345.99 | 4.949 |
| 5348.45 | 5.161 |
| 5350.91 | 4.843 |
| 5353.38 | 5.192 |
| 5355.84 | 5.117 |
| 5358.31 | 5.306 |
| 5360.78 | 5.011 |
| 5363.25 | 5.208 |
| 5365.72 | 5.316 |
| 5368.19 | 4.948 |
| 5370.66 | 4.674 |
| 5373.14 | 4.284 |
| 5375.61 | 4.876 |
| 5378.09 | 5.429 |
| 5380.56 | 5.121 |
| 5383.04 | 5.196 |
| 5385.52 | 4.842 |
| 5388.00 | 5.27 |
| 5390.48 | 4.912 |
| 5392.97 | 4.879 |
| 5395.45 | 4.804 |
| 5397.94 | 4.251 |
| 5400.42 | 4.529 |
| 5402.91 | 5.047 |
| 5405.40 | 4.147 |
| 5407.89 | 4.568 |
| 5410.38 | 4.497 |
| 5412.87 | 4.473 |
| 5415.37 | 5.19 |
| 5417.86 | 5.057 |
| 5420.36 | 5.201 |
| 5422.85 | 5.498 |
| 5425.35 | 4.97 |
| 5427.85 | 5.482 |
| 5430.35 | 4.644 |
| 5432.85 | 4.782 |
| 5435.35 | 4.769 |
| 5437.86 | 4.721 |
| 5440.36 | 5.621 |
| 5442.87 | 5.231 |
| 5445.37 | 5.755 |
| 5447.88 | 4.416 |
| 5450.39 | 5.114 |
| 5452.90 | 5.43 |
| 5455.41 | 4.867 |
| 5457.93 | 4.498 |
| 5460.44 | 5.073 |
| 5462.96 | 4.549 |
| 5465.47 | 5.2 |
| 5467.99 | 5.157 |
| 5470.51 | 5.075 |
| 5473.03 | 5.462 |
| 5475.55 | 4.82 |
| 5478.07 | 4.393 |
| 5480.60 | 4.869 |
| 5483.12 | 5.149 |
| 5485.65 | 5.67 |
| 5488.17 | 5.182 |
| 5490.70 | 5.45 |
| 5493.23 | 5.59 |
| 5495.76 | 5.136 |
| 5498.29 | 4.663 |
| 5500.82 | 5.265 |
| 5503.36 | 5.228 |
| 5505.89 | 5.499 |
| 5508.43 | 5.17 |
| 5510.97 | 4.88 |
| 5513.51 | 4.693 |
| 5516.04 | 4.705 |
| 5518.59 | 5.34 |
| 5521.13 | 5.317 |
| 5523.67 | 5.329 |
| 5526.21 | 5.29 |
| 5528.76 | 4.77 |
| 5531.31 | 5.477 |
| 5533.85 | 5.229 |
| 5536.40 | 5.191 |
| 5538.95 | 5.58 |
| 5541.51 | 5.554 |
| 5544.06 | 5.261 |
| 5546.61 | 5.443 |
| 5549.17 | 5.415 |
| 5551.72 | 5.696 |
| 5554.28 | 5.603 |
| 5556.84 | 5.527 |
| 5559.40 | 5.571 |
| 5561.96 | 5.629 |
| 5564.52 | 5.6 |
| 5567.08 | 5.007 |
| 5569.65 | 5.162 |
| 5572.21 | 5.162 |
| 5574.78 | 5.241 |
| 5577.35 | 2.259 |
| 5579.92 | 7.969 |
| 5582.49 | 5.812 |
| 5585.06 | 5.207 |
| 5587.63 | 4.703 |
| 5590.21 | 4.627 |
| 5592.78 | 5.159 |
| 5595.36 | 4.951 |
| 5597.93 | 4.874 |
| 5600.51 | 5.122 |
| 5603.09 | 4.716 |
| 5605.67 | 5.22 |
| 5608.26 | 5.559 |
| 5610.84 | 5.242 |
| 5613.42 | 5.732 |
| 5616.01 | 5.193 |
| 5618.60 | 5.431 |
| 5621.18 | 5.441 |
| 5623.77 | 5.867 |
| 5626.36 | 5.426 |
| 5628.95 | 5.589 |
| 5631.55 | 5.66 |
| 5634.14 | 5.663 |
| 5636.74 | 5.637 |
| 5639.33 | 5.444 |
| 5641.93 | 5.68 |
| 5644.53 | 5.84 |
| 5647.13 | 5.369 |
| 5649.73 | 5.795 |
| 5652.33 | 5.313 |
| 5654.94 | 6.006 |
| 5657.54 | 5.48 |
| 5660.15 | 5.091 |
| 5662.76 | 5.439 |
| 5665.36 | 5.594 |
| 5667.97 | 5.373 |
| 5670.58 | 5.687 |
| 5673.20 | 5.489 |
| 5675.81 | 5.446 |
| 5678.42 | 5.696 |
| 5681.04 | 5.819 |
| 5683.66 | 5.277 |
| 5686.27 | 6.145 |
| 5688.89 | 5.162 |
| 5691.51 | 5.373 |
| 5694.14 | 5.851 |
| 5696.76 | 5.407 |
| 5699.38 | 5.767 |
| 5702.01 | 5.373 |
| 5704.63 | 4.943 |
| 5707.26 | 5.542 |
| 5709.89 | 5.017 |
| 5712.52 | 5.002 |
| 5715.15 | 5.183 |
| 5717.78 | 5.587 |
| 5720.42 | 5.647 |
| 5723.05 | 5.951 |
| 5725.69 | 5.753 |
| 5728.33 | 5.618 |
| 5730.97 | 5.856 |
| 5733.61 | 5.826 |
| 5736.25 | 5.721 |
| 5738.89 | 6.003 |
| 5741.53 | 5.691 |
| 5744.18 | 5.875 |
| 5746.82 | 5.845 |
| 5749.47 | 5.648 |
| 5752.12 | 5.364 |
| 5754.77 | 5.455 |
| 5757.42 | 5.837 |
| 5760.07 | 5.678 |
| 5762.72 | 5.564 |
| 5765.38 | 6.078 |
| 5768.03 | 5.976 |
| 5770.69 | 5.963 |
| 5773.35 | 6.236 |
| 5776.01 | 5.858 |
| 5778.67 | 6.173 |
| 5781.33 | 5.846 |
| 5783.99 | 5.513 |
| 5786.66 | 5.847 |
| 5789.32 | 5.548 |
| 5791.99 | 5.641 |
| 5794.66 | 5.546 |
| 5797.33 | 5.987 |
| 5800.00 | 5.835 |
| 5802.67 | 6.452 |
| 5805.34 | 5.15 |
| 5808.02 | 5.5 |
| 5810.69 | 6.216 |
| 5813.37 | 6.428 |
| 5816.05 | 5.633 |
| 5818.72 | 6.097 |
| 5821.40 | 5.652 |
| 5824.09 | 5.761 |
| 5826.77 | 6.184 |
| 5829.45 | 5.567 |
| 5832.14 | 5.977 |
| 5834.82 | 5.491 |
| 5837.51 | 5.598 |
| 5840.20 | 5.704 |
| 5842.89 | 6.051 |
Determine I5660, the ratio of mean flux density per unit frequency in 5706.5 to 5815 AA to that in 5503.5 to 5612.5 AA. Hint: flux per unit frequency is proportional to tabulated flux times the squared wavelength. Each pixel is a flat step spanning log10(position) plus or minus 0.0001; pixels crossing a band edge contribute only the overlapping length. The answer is 1.2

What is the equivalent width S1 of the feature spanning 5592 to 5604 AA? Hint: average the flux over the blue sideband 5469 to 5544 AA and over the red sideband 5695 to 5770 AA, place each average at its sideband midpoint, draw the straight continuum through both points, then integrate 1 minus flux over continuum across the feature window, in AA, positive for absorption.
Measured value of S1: 0.9 AA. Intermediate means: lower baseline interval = 5.17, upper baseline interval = 5.62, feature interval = 4.96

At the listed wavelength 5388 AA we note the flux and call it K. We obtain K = 5.27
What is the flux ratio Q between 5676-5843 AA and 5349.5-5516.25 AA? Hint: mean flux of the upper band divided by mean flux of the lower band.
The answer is 1.14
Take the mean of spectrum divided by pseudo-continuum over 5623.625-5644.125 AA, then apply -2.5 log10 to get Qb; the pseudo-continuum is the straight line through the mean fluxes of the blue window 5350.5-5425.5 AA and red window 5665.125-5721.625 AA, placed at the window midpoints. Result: -0.050 mag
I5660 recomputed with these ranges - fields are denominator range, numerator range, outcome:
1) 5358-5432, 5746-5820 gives 1.36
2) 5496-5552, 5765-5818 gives 1.24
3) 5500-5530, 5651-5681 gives 1.14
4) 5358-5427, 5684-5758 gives 1.28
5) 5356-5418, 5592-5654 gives 1.21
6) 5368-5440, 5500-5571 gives 1.14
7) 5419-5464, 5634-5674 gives 1.19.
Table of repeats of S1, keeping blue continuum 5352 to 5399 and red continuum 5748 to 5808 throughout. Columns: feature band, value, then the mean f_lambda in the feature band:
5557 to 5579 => 1.34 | 5.03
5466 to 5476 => 0.02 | 5.16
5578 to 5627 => 0.80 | 5.34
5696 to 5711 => 0.76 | 5.34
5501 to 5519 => 0.60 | 5.07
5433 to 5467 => 0.77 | 5.01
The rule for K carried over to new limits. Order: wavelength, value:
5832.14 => 5.977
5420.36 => 5.201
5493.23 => 5.59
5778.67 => 6.173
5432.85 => 4.782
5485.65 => 5.67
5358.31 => 5.306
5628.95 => 5.589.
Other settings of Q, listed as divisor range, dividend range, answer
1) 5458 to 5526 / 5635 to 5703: 1.09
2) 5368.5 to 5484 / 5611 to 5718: 1.12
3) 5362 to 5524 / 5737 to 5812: 1.16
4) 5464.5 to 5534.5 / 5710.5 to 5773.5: 1.11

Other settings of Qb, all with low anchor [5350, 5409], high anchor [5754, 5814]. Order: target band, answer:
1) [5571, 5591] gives 0.05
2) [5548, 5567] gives -0.05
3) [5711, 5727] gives 0.03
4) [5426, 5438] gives 0.03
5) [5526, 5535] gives 0.02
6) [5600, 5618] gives 0.03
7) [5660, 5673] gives 0.02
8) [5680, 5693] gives 0.01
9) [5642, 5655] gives -0.02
